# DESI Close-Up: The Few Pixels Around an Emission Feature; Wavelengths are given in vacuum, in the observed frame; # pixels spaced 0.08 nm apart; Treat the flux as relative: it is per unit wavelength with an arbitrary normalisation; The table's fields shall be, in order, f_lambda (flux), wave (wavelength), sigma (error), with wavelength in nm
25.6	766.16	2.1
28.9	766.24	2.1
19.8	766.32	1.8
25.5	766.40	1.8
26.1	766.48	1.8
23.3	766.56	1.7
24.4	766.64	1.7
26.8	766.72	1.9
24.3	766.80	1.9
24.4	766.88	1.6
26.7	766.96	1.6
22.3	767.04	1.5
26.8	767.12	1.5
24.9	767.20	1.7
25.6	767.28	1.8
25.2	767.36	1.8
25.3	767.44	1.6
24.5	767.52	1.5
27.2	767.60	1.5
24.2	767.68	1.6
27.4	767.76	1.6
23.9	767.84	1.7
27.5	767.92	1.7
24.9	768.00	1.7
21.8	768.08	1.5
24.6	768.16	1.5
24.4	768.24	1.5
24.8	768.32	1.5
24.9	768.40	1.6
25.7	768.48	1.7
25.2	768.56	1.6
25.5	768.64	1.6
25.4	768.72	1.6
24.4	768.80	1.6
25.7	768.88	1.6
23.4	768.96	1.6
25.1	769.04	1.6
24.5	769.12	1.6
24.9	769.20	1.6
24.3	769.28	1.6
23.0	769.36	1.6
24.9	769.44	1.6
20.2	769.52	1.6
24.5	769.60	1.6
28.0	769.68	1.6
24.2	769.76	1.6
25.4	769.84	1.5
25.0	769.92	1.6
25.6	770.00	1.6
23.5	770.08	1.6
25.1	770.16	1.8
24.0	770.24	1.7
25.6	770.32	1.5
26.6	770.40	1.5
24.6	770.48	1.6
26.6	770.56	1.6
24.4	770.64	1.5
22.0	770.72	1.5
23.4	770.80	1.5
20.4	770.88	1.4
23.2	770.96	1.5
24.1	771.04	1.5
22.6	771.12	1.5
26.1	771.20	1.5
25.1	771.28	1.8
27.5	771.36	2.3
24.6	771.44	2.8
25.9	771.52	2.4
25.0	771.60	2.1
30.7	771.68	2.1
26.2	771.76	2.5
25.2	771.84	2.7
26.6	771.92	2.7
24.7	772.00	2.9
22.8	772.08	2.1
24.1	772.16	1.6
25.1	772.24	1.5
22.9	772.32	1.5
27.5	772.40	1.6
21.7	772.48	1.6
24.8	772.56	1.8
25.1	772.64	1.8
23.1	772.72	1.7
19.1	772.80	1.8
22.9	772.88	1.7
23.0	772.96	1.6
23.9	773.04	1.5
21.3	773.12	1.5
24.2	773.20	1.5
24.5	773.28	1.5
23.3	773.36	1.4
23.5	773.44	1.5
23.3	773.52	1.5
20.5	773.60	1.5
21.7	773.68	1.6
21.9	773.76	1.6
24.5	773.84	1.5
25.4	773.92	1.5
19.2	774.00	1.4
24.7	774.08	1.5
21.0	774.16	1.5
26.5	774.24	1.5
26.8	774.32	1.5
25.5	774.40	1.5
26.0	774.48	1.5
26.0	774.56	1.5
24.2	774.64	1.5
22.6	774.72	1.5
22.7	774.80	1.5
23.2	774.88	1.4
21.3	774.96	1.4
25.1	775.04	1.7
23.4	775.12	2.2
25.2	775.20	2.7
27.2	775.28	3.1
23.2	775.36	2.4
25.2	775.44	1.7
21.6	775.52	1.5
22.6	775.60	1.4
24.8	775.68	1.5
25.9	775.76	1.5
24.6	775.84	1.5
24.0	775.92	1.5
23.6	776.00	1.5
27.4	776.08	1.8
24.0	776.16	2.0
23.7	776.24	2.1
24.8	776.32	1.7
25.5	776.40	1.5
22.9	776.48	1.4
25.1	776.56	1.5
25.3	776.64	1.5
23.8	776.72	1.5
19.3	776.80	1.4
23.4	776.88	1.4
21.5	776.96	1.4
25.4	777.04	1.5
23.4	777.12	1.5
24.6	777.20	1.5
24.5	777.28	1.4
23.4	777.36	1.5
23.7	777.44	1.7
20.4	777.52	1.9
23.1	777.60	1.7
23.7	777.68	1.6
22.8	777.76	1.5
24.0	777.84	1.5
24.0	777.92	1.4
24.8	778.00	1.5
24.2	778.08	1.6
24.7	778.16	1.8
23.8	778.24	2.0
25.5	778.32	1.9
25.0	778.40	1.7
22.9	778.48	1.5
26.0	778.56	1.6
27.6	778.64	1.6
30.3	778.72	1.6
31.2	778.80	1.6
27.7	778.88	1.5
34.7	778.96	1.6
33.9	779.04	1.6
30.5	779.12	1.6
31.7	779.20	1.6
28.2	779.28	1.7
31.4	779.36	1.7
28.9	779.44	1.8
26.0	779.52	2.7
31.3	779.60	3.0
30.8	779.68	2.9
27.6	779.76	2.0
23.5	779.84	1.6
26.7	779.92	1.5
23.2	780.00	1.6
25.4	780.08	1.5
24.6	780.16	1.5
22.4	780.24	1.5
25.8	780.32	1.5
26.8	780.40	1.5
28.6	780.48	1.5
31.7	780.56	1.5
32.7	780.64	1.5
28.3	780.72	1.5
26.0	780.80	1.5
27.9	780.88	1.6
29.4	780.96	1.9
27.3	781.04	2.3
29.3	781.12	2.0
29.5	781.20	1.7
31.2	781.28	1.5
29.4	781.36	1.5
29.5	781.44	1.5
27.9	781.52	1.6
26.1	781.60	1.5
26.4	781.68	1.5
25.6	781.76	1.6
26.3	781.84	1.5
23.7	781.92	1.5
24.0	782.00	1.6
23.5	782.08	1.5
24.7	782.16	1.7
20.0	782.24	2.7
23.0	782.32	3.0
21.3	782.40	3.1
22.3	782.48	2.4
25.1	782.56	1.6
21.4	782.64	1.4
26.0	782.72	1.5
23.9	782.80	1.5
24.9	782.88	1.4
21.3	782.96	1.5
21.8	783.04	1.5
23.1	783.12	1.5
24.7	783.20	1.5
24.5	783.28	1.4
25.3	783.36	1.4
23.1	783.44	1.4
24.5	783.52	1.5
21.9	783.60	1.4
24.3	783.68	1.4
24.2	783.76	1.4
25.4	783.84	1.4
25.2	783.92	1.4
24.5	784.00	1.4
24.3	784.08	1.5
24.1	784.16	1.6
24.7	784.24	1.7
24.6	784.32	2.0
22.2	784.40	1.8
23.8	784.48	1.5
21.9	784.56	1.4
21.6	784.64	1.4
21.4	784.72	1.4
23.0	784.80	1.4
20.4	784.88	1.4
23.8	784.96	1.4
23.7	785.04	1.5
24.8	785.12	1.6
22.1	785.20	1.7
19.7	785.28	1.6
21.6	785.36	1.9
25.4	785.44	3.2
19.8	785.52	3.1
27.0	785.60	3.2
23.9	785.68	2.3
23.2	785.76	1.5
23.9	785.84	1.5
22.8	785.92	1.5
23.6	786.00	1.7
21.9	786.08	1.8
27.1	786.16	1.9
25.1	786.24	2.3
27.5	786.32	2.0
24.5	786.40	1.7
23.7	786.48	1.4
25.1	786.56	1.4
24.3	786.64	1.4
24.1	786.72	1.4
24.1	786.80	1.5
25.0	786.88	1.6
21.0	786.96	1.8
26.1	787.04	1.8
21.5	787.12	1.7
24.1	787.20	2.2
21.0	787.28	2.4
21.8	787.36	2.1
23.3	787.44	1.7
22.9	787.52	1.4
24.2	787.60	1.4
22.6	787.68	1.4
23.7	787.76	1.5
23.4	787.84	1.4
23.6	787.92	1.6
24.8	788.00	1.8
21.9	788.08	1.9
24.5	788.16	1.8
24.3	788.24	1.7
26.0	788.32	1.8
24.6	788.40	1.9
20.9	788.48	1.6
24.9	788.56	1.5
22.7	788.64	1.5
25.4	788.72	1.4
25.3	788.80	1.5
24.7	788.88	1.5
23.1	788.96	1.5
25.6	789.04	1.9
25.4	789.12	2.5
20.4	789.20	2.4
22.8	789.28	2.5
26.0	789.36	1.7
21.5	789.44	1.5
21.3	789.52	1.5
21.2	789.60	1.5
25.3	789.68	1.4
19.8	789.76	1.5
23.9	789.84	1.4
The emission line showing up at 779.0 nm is [S II] 6716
